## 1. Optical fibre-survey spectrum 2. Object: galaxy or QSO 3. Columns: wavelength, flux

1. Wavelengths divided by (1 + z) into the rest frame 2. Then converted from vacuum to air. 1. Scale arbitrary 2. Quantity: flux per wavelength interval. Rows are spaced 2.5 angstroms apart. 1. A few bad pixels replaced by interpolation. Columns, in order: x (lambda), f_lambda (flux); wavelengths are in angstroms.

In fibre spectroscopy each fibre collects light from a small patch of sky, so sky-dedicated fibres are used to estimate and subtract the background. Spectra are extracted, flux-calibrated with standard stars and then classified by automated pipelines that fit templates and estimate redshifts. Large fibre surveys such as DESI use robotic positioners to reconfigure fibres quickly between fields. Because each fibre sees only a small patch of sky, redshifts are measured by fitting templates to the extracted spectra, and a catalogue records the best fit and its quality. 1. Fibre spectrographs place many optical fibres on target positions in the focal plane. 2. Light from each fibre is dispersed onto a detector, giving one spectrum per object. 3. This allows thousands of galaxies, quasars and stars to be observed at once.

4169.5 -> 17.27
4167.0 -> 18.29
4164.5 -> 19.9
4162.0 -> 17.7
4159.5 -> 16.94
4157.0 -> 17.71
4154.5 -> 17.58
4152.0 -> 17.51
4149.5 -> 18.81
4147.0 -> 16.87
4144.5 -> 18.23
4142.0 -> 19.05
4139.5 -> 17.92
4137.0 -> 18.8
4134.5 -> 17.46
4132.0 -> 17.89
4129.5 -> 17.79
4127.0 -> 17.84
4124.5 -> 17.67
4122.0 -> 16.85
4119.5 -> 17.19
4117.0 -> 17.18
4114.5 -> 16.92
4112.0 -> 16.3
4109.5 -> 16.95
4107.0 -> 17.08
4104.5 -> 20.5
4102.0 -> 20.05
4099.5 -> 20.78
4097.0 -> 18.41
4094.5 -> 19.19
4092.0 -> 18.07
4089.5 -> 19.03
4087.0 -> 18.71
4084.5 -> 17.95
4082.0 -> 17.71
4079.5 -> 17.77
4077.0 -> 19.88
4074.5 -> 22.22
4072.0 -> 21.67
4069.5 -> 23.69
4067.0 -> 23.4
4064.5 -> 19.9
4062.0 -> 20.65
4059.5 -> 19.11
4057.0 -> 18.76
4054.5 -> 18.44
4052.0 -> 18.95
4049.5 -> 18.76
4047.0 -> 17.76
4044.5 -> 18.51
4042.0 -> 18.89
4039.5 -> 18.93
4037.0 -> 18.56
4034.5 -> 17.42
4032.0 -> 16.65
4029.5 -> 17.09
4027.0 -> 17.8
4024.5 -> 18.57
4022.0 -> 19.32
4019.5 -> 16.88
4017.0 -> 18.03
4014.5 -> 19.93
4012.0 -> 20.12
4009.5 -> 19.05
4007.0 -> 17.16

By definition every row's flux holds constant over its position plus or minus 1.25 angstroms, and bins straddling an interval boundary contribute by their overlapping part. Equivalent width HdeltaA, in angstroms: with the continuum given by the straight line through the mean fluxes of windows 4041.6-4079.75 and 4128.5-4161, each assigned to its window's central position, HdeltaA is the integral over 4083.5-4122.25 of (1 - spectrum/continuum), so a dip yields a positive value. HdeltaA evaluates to 1.4 angstroms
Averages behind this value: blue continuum 20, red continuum 17.9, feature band 18.2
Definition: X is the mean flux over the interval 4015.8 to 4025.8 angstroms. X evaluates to 18.2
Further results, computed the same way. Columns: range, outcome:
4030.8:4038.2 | 17.5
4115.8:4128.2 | 17.3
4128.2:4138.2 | 18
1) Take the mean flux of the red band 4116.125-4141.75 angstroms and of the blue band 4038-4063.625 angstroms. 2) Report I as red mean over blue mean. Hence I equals 0.94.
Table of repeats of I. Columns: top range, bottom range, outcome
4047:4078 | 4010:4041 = 1.11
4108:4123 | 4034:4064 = 0.90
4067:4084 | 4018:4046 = 1.14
